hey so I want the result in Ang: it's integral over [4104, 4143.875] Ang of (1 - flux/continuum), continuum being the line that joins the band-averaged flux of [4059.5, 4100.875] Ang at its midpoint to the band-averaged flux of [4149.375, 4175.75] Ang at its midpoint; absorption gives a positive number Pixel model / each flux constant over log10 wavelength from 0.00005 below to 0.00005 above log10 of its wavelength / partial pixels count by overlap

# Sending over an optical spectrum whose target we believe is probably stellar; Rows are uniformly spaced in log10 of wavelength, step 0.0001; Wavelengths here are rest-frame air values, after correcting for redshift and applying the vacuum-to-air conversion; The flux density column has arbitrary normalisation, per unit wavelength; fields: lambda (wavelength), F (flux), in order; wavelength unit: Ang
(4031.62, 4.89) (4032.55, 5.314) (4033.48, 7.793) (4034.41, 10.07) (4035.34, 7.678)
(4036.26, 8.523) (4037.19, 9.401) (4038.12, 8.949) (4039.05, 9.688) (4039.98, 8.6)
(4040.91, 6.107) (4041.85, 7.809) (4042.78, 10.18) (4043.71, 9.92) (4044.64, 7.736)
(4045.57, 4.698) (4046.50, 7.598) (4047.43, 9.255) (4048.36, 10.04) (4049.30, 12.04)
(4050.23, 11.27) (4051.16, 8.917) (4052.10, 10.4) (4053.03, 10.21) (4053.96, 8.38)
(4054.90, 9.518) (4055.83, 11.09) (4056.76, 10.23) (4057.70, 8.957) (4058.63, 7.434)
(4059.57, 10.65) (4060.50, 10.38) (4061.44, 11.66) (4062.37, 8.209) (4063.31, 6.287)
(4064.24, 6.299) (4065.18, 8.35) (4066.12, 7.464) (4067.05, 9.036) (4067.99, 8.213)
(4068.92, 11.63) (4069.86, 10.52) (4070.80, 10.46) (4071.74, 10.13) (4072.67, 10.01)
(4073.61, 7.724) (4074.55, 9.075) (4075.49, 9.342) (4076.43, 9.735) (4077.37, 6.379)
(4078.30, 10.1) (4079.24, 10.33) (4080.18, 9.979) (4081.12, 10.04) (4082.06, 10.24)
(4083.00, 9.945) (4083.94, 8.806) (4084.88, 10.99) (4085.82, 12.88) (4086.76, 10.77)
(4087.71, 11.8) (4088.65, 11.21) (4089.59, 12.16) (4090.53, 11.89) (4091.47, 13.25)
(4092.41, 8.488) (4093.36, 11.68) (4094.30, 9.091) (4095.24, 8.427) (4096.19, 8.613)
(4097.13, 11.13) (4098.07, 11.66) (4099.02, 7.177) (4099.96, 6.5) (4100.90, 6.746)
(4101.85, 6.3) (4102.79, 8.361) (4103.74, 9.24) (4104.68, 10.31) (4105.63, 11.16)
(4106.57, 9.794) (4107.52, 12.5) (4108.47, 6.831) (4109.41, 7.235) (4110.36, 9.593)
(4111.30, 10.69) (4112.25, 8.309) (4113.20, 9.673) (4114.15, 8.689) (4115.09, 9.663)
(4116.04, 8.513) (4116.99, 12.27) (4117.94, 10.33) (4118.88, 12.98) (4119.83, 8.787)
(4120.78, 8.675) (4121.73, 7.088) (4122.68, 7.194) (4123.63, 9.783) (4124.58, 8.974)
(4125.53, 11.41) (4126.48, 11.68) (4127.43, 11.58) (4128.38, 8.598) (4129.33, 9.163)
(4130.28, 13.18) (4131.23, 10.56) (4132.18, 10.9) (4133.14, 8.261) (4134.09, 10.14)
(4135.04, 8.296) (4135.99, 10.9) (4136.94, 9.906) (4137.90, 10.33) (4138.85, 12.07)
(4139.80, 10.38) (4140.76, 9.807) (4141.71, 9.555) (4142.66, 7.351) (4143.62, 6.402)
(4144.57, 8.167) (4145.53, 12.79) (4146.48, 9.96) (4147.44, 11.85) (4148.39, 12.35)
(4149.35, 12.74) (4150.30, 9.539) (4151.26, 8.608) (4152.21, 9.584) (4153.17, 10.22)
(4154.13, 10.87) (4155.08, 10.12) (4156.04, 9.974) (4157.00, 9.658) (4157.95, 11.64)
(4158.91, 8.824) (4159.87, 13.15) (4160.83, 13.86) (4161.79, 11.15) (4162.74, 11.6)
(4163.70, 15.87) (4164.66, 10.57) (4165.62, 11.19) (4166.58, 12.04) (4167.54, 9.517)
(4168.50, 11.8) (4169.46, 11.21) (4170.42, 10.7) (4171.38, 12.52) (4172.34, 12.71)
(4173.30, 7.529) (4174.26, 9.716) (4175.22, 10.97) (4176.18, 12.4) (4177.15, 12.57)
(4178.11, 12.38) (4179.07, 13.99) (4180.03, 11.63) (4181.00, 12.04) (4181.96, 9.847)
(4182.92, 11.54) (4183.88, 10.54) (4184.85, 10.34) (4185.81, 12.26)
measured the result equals 2.3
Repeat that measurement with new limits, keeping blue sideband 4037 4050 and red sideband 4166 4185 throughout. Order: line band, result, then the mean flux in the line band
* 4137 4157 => 1.2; 10.1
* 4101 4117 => 1.3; 9.21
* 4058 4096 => -1.4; 9.77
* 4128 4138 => 0.4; 10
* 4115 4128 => 0.4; 9.92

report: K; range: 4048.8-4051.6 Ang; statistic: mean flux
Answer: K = 10.7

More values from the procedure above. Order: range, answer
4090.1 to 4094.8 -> 10.9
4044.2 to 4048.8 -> 7.87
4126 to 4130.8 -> 10.8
